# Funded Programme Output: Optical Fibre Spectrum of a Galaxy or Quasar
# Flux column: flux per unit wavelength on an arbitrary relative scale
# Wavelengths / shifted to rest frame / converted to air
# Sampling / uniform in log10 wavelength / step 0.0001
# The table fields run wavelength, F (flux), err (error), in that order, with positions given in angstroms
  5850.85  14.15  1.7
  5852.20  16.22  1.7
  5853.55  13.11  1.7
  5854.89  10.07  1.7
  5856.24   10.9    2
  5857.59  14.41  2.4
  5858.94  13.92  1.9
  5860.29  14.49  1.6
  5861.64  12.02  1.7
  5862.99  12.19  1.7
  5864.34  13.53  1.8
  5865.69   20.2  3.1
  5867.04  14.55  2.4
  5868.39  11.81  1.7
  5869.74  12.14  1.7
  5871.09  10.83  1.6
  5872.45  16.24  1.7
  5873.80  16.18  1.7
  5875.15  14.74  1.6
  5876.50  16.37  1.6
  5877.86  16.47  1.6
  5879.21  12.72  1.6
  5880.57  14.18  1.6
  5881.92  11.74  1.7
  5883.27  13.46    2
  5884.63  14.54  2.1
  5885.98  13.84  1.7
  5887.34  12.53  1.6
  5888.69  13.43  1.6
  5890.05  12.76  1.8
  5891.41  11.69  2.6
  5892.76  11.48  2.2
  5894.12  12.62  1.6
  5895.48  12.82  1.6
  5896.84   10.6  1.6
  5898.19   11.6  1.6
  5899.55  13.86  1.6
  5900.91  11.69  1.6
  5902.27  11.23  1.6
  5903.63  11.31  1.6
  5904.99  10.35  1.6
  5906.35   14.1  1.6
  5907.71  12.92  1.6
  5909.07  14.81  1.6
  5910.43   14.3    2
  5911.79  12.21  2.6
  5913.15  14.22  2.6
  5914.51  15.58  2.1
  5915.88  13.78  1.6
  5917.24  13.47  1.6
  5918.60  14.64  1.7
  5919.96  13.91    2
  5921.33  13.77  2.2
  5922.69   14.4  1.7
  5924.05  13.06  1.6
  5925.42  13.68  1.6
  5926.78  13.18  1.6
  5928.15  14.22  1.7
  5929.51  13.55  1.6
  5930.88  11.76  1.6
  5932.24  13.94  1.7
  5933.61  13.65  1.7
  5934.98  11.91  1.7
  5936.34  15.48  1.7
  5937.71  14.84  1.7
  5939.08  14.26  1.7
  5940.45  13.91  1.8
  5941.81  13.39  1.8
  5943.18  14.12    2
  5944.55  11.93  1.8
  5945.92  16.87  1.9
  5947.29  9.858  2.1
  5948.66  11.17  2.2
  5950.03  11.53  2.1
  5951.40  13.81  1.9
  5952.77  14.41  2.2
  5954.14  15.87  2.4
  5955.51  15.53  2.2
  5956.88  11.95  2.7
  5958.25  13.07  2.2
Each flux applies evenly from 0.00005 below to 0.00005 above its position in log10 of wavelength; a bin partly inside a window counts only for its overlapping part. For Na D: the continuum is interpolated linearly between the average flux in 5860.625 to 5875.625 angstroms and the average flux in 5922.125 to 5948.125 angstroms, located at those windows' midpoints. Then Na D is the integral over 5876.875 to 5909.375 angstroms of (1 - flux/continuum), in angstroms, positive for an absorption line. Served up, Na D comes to 2.5 angstroms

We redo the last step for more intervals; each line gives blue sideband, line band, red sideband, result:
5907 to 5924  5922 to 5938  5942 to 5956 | 0.17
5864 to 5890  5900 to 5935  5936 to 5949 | 1.22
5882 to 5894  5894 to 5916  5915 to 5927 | 0.94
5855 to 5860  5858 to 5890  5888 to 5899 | -3.74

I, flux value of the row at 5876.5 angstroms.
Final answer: 16.37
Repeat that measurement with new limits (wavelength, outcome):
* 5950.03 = 11.53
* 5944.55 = 11.93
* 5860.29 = 14.49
